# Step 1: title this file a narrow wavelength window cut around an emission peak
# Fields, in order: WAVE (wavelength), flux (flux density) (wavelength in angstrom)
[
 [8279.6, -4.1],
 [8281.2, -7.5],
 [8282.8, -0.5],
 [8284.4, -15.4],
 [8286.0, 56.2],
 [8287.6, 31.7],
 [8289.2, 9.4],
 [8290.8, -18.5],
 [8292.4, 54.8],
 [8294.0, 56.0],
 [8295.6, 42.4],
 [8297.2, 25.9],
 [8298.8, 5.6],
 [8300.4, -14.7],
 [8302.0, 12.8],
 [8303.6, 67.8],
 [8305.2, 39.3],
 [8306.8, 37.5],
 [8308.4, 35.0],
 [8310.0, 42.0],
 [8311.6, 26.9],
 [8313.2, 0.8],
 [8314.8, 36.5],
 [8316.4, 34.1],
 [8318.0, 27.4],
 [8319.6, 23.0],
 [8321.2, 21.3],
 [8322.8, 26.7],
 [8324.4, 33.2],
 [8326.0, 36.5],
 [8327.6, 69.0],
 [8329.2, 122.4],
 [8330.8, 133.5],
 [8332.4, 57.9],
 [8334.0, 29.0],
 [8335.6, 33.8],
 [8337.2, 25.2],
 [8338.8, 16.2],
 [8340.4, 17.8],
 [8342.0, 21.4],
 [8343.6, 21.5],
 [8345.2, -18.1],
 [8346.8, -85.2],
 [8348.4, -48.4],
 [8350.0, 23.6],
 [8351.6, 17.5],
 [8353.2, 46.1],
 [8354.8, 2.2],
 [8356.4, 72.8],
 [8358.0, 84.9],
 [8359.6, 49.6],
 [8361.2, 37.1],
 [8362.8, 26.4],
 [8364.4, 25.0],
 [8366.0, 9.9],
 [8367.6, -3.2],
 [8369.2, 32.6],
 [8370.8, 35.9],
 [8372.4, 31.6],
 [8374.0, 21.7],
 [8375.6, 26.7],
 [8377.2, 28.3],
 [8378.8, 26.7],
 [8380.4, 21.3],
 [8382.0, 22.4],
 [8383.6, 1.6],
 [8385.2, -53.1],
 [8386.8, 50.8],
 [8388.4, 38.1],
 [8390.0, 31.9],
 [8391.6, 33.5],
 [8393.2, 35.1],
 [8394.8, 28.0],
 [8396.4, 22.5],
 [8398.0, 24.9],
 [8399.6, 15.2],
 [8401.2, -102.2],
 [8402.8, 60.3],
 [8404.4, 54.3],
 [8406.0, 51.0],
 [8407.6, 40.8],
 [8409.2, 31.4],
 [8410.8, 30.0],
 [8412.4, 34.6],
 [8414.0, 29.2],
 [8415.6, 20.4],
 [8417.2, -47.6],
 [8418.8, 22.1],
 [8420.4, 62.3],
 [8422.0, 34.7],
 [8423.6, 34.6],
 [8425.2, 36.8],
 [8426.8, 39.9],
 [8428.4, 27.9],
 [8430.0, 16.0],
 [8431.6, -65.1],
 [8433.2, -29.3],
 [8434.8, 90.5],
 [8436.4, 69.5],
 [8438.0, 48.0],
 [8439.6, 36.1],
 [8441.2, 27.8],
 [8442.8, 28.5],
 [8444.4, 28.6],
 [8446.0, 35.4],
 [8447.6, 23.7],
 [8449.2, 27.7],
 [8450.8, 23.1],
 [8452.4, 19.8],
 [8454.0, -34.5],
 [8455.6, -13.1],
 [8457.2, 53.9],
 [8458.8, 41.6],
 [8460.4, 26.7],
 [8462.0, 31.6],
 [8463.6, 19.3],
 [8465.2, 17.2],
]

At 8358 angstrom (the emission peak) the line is [N II] 6583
